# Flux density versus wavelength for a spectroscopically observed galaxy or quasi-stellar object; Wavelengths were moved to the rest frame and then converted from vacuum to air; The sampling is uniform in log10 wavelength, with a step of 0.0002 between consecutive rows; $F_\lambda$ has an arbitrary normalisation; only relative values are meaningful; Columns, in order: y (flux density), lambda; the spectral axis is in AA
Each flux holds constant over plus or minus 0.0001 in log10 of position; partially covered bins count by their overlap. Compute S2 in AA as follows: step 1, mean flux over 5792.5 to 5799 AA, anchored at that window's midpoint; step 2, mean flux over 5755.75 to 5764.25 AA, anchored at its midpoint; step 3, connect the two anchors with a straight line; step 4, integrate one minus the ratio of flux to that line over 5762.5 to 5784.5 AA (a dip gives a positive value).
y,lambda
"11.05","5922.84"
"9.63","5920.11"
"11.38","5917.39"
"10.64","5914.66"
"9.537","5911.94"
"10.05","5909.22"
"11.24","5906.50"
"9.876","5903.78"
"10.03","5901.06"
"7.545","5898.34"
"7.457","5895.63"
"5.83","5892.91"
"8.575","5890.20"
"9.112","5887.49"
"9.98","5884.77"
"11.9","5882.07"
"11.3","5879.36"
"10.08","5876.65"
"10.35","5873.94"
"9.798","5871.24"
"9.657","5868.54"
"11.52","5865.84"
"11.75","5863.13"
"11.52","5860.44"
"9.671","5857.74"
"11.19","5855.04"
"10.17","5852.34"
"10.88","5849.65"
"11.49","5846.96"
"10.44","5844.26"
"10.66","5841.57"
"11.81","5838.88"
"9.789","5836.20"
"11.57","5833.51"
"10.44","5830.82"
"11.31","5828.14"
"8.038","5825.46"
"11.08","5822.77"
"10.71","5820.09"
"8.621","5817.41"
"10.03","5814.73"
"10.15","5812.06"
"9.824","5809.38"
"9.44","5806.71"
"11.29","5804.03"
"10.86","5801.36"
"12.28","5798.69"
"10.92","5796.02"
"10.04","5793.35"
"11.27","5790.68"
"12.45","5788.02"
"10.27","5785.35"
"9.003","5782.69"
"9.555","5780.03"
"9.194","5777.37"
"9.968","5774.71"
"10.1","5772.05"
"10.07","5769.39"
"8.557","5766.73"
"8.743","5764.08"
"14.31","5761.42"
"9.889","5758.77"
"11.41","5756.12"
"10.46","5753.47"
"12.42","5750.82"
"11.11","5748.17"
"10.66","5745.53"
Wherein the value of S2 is 3.4 AA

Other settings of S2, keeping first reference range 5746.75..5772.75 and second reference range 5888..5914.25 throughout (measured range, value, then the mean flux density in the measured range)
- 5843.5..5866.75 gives -3.5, 11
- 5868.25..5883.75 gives -2.1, 10.6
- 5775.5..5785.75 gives 1.0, 9.47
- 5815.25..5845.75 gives -1.7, 10.4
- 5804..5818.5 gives 0.4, 9.79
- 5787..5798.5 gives -1.0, 11.2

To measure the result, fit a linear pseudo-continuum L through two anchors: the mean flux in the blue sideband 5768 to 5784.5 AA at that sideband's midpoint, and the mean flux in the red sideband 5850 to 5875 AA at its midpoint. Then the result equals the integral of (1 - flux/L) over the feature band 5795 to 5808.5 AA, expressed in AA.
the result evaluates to -1.32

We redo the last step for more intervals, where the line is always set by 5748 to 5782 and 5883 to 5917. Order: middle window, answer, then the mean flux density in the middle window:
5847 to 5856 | -1.1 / 10.8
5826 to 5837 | -0.9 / 10.6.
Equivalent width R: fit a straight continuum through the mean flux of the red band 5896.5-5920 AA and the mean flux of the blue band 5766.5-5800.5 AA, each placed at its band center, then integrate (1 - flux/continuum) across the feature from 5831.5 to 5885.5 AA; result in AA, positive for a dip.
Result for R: -3.5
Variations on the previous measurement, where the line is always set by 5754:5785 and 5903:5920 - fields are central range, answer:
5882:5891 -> 0.58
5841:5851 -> -0.60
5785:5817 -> -1.66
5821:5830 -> 0.03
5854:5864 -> -0.68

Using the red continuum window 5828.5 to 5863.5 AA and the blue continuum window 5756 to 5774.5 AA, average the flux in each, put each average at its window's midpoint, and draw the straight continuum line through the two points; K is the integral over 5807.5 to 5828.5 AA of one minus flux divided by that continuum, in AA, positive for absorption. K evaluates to 1.6 AA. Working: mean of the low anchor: 10.3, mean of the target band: 9.9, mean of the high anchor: 10.9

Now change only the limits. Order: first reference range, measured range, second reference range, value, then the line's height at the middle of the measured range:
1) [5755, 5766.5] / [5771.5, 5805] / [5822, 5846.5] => 0.6 AA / 10.7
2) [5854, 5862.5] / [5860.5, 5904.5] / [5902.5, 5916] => 3.6 AA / 10.6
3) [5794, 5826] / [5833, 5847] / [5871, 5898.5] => -1.4 AA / 9.92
